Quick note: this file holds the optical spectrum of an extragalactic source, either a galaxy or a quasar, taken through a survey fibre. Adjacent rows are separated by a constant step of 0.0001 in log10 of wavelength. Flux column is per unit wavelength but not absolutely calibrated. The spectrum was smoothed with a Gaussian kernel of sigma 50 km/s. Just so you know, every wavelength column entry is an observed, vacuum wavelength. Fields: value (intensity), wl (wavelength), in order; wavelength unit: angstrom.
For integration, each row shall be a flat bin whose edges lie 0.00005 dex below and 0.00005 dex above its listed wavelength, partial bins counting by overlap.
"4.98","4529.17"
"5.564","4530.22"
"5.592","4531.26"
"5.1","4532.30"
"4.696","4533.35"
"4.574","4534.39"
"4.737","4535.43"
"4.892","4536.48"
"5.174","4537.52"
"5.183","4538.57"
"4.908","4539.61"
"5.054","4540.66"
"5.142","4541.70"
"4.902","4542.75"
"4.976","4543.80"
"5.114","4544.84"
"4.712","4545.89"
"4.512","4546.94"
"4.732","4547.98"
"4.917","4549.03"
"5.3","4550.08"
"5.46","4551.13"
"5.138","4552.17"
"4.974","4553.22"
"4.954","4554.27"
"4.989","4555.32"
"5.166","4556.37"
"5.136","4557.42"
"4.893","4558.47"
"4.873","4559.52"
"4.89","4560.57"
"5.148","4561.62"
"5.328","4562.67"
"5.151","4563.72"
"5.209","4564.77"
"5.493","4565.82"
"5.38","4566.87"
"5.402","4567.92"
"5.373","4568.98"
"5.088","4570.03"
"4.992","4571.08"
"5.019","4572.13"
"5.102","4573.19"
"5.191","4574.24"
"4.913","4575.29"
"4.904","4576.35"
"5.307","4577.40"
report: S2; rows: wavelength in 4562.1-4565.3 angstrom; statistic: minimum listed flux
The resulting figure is 5.151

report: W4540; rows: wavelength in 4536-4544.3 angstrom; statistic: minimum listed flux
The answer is 4.892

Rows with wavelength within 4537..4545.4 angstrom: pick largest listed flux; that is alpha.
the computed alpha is 5.183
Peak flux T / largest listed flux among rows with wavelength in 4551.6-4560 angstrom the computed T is 5.166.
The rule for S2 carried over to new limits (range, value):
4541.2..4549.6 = 4.512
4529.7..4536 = 4.574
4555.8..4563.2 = 4.873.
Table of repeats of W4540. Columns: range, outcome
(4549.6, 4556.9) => 4.954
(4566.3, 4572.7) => 4.992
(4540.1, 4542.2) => 5.054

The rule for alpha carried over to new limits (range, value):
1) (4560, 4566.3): 5.493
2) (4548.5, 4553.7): 5.46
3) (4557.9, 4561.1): 4.893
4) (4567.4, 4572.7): 5.402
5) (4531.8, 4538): 5.174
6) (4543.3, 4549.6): 5.114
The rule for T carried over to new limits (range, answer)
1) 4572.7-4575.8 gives 5.191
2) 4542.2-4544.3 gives 4.976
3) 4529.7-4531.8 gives 5.592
